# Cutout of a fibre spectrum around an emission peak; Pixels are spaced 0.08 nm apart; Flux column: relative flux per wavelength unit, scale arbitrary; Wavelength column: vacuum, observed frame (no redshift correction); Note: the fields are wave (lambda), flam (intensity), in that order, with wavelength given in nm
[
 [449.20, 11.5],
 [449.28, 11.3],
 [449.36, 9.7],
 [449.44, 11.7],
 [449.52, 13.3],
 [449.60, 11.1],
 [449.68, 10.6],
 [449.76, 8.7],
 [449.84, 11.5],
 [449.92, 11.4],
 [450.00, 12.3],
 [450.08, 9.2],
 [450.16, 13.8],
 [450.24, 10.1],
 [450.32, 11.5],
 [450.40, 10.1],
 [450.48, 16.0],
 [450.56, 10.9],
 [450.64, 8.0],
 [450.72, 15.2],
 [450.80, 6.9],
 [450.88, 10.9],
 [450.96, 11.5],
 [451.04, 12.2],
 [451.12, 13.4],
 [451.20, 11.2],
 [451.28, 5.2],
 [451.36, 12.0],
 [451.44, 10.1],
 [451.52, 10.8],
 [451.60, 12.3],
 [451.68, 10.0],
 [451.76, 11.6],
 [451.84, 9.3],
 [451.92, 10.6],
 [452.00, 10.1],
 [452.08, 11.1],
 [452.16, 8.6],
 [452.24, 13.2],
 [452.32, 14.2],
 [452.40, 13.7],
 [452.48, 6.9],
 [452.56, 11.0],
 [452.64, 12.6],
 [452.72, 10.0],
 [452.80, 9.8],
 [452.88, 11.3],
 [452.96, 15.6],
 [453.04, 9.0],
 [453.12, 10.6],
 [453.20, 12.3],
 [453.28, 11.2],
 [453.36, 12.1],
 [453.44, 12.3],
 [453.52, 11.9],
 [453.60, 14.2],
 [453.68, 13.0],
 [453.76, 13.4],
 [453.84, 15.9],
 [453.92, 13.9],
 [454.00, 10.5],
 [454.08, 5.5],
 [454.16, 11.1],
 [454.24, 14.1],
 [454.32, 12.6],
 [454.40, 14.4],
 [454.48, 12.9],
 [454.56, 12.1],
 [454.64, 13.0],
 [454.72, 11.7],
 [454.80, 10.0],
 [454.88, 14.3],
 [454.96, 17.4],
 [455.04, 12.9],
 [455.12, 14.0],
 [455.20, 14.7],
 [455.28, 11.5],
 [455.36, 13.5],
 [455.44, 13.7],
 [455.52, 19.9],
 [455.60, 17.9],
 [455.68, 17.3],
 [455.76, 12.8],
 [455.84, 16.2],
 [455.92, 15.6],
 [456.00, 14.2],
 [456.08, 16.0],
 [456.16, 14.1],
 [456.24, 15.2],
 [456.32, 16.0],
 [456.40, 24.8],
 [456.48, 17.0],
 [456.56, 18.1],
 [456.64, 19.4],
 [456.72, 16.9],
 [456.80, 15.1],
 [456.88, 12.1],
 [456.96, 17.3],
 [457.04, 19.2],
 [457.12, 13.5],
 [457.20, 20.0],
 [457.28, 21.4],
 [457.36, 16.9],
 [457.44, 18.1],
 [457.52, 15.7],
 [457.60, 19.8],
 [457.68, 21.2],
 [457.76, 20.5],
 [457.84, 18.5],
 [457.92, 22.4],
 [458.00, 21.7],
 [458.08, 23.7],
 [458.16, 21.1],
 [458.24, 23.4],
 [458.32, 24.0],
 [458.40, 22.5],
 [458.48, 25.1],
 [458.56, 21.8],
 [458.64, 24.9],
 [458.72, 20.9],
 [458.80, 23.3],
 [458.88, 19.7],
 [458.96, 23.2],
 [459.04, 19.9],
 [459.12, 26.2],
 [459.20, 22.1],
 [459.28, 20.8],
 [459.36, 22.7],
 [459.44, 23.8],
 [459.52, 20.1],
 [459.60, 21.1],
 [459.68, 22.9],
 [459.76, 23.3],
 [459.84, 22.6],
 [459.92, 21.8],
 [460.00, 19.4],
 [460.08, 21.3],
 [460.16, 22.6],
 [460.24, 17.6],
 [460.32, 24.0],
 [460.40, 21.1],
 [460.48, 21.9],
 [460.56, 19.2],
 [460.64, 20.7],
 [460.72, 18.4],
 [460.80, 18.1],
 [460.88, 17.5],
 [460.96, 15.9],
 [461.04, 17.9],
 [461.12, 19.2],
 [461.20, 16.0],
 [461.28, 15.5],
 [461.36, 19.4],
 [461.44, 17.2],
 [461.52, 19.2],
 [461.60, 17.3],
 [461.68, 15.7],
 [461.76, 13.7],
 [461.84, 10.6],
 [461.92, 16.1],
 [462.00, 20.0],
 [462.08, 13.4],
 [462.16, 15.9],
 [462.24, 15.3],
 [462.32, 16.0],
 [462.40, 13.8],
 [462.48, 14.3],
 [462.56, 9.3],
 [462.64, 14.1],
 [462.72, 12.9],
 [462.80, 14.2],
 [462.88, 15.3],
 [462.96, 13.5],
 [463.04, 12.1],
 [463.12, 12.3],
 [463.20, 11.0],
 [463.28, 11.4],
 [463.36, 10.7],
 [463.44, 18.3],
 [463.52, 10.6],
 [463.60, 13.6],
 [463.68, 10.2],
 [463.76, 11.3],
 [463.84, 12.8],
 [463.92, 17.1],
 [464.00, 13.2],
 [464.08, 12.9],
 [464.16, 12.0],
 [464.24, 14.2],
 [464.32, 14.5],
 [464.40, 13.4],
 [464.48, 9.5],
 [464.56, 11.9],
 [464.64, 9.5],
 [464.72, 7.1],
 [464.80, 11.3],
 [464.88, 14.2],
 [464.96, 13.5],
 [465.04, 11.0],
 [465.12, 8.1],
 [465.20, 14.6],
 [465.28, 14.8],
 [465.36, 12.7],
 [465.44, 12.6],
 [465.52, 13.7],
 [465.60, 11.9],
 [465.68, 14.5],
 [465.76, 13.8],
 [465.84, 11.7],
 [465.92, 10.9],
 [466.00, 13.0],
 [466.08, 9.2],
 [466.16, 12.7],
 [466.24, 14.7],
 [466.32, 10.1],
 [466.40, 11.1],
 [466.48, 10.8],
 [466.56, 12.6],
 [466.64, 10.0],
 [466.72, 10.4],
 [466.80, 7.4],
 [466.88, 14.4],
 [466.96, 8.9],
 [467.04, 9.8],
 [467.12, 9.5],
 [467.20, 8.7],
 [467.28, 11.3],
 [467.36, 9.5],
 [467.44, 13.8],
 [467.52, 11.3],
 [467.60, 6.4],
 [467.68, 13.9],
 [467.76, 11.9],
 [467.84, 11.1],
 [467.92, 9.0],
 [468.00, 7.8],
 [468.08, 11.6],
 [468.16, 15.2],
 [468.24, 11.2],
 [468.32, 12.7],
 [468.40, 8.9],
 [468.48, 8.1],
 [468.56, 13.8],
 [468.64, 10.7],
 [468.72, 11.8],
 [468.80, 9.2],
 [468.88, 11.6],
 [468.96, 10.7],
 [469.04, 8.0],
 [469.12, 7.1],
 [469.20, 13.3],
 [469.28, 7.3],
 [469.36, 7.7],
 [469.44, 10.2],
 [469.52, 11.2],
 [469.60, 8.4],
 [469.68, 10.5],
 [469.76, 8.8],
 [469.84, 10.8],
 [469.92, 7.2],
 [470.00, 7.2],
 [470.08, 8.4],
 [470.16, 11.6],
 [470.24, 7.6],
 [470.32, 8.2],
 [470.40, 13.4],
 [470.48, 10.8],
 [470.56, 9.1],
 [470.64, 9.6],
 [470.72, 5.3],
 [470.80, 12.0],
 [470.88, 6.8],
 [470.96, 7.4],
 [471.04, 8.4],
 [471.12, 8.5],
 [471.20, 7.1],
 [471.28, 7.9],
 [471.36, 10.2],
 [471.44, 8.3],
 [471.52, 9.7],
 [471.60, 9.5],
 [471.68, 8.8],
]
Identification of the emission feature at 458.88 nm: Mg II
